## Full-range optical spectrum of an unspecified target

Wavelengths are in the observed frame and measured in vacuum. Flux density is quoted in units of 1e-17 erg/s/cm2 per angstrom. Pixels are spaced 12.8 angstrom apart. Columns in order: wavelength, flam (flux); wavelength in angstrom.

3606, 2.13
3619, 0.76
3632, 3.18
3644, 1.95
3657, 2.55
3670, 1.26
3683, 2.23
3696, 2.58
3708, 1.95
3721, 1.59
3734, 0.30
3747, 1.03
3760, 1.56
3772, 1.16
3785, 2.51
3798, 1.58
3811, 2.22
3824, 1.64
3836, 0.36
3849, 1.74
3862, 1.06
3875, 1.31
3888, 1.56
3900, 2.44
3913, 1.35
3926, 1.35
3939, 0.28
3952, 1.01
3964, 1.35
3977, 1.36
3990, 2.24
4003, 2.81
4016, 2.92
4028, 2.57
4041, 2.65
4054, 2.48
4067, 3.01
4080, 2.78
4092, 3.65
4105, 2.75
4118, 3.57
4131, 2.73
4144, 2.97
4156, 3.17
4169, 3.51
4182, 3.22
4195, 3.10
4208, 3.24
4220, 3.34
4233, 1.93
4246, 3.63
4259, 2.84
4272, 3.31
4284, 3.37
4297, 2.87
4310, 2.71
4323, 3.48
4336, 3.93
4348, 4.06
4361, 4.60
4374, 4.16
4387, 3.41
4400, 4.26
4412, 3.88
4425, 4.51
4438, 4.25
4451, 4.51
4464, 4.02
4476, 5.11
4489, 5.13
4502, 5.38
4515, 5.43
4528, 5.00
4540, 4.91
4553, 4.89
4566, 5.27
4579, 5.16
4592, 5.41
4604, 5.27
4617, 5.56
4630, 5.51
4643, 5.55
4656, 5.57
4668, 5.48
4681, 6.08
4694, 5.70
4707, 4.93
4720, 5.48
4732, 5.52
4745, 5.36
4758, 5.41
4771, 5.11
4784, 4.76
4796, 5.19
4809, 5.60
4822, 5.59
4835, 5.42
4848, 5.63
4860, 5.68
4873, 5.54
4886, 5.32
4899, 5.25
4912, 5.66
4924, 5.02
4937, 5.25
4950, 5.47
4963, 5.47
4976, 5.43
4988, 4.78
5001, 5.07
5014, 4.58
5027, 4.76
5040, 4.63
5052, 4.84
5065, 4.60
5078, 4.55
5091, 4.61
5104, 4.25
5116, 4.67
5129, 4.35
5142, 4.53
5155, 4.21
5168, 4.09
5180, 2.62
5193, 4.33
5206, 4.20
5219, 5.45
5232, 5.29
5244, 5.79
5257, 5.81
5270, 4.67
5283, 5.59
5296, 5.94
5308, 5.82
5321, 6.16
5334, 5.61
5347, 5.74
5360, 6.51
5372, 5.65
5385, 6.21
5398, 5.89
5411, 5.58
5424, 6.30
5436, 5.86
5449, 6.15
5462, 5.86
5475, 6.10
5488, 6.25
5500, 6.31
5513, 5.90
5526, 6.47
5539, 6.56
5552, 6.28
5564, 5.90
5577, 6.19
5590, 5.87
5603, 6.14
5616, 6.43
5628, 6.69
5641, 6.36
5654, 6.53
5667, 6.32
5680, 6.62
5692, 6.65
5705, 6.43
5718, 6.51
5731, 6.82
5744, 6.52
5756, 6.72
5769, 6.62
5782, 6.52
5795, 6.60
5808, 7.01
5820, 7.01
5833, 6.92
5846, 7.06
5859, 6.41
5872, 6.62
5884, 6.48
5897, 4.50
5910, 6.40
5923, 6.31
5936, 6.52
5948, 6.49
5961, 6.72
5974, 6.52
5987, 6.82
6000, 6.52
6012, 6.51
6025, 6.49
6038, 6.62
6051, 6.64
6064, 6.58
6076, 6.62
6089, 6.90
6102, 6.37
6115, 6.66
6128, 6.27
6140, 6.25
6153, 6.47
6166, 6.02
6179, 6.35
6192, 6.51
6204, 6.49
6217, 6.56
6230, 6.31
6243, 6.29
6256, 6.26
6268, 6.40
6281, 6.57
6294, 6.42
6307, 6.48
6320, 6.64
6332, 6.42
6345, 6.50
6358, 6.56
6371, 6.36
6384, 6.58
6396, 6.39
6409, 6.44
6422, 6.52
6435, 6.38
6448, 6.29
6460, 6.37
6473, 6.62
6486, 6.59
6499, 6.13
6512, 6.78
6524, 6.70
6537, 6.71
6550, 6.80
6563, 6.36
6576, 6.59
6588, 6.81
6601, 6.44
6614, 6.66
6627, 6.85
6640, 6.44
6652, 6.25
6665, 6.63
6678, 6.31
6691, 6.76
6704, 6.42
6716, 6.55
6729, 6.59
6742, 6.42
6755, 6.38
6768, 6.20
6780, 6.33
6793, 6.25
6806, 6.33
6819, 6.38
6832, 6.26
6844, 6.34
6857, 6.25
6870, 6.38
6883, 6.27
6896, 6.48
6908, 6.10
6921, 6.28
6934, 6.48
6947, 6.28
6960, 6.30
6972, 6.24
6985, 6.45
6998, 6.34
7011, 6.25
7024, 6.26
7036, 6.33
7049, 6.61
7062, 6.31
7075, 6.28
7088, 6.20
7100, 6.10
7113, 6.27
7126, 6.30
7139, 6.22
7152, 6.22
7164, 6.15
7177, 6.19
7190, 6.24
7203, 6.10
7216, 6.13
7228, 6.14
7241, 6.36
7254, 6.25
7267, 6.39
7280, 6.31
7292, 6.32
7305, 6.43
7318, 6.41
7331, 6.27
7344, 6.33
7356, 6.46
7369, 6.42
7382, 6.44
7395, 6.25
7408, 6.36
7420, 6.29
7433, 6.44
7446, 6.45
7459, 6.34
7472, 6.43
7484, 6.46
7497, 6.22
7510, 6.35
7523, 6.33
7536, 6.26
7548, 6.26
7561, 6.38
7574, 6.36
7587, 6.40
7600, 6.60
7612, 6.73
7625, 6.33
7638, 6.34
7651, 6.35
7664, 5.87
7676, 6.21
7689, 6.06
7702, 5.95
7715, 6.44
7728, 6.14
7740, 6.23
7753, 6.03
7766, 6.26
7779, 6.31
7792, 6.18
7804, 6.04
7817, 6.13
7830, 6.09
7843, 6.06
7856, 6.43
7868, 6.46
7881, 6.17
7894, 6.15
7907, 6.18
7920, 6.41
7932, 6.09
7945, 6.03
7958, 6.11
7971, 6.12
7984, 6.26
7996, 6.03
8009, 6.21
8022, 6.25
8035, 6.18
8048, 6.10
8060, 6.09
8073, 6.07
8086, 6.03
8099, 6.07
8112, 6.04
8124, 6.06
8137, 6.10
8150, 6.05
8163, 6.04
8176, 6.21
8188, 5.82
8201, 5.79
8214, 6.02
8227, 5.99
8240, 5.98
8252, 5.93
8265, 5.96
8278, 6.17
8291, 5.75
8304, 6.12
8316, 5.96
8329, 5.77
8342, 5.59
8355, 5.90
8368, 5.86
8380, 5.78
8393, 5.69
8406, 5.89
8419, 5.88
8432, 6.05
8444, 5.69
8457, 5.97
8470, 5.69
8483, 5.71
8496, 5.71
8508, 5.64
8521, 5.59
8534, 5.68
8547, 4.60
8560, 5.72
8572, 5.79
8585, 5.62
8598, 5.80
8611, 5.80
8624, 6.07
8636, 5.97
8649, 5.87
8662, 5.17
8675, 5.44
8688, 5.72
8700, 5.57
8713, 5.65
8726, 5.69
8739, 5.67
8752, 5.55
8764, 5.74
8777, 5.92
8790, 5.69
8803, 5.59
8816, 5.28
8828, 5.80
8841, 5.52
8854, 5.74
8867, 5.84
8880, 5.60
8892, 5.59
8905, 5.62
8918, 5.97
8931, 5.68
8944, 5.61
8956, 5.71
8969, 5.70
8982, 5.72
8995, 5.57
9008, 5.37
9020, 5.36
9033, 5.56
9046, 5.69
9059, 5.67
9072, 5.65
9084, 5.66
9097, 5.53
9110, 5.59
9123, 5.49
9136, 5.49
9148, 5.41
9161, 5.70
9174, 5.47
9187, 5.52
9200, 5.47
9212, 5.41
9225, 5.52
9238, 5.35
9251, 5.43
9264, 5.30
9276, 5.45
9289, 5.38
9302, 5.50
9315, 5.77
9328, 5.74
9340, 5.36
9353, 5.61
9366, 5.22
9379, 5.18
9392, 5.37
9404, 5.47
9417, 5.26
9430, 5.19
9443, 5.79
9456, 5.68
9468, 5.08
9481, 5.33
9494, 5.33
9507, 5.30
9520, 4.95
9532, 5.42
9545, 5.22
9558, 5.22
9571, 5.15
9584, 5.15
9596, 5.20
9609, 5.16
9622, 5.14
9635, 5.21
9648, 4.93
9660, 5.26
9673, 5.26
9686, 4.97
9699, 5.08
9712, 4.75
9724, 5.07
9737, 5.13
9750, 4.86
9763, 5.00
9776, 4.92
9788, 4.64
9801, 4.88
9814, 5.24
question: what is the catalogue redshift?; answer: 0.00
